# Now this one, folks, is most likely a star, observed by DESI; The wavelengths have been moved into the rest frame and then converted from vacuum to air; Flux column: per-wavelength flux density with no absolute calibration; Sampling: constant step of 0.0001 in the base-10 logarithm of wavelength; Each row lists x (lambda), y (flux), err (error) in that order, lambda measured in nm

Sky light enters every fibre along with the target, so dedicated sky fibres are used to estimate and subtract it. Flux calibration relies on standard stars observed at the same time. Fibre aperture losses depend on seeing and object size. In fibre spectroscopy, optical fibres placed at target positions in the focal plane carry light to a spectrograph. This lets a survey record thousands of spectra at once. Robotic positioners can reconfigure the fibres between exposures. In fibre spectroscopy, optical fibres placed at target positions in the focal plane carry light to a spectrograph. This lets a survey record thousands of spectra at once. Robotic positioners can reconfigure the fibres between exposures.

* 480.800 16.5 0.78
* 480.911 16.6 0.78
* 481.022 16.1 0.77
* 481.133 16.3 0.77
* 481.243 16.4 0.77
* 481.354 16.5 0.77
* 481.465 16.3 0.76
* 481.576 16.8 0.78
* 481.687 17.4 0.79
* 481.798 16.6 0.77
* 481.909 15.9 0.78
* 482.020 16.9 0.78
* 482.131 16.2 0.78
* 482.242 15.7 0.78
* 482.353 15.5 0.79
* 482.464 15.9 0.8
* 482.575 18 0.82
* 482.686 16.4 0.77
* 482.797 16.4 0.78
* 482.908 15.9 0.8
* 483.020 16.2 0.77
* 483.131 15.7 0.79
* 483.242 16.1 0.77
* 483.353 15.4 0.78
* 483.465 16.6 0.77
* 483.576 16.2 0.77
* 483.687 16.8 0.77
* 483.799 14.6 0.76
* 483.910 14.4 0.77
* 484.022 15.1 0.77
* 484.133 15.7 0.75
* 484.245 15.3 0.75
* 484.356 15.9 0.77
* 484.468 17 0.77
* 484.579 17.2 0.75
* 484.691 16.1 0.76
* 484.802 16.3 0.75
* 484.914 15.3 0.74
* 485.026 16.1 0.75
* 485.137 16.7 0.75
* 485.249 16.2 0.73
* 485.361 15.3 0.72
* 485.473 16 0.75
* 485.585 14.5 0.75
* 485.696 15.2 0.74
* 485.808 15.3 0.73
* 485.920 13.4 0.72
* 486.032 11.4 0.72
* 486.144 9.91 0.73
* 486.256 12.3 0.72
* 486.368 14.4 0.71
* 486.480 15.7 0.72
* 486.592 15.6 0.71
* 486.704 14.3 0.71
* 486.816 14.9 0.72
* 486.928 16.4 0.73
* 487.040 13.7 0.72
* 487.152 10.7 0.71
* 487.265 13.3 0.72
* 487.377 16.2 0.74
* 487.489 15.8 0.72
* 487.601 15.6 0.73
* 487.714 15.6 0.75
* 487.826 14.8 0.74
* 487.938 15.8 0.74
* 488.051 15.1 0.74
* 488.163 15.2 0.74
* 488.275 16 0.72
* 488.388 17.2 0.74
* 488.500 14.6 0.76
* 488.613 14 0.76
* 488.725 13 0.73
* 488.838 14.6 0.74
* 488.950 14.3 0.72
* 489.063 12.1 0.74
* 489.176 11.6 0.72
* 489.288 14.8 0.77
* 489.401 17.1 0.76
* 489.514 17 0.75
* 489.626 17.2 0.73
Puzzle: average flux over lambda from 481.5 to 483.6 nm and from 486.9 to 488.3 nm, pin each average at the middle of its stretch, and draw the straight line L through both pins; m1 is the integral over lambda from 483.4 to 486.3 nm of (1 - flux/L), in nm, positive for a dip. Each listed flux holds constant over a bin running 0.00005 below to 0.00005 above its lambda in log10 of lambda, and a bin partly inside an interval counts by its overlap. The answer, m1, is 0.088 nm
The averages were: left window 16.3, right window 14.9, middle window 15.2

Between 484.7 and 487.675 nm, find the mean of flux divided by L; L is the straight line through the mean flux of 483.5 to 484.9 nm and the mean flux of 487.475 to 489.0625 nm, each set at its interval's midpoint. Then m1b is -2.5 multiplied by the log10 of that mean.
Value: 0.057 mag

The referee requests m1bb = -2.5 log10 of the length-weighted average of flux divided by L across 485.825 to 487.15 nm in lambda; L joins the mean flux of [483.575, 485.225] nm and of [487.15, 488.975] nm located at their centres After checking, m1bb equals 0.12 mag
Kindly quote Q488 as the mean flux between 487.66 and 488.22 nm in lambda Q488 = 15.3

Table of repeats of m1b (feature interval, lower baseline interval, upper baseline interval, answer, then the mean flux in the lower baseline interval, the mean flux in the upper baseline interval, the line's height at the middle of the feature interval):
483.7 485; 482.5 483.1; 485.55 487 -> -0.023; 16.5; 14.1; 15.4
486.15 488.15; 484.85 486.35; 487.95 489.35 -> -0.013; 14.4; 14.4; 14.4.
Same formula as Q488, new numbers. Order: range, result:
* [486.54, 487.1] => 15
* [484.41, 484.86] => 16.6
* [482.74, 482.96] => 16.2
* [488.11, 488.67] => 15.4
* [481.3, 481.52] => 16.4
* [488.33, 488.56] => 15.8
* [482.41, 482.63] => 17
